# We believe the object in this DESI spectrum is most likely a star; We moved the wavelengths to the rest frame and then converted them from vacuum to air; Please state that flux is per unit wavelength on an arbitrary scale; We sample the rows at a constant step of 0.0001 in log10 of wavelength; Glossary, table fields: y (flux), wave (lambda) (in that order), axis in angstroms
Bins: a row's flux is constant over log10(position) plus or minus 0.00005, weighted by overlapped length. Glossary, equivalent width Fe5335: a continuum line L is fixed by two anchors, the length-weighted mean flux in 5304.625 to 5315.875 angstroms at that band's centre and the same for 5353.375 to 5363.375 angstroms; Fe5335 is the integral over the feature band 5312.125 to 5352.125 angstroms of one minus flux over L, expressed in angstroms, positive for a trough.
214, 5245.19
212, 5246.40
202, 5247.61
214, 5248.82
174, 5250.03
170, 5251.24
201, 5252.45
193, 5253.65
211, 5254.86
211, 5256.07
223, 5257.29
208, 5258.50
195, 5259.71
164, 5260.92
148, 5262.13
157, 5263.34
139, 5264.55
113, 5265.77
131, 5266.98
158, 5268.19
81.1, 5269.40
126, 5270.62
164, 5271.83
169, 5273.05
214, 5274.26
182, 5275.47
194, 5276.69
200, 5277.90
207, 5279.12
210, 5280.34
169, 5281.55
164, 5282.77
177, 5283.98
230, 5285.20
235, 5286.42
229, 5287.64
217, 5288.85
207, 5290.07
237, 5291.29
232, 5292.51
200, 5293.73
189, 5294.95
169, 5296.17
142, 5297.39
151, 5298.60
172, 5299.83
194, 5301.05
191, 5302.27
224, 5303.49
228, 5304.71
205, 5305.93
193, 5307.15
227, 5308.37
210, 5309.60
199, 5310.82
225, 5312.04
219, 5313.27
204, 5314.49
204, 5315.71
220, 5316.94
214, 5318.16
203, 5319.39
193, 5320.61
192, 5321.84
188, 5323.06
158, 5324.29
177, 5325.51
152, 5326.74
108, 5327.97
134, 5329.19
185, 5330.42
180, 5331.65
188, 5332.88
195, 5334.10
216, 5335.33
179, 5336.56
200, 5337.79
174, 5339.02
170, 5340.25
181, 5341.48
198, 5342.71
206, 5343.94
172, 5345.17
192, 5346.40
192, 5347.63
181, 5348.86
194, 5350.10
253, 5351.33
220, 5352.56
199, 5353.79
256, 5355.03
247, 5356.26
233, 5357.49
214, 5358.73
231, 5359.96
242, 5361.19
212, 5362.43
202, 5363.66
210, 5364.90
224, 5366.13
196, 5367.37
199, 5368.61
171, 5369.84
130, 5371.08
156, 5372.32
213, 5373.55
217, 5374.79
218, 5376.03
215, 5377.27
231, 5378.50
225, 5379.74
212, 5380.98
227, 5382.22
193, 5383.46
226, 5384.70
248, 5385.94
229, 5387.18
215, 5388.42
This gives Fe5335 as 5.5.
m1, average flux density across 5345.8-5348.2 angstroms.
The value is 192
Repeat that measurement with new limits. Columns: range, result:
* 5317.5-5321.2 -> 204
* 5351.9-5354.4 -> 211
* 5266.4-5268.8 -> 145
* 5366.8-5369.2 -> 197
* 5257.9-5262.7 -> 179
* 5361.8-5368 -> 209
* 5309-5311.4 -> 205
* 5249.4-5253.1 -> 182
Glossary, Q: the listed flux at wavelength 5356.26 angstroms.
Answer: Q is 247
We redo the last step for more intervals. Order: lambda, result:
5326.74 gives 152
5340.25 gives 170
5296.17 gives 169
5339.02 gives 174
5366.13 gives 224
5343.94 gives 206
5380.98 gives 212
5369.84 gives 171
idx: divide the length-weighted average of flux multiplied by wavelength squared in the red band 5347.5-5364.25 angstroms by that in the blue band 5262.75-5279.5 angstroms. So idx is 1.43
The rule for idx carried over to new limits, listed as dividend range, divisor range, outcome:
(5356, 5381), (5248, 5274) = 1.28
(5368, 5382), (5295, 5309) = 1.08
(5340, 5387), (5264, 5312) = 1.15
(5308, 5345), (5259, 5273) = 1.34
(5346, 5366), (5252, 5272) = 1.36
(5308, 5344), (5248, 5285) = 1.10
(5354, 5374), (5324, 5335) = 1.27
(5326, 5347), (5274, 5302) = 0.93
